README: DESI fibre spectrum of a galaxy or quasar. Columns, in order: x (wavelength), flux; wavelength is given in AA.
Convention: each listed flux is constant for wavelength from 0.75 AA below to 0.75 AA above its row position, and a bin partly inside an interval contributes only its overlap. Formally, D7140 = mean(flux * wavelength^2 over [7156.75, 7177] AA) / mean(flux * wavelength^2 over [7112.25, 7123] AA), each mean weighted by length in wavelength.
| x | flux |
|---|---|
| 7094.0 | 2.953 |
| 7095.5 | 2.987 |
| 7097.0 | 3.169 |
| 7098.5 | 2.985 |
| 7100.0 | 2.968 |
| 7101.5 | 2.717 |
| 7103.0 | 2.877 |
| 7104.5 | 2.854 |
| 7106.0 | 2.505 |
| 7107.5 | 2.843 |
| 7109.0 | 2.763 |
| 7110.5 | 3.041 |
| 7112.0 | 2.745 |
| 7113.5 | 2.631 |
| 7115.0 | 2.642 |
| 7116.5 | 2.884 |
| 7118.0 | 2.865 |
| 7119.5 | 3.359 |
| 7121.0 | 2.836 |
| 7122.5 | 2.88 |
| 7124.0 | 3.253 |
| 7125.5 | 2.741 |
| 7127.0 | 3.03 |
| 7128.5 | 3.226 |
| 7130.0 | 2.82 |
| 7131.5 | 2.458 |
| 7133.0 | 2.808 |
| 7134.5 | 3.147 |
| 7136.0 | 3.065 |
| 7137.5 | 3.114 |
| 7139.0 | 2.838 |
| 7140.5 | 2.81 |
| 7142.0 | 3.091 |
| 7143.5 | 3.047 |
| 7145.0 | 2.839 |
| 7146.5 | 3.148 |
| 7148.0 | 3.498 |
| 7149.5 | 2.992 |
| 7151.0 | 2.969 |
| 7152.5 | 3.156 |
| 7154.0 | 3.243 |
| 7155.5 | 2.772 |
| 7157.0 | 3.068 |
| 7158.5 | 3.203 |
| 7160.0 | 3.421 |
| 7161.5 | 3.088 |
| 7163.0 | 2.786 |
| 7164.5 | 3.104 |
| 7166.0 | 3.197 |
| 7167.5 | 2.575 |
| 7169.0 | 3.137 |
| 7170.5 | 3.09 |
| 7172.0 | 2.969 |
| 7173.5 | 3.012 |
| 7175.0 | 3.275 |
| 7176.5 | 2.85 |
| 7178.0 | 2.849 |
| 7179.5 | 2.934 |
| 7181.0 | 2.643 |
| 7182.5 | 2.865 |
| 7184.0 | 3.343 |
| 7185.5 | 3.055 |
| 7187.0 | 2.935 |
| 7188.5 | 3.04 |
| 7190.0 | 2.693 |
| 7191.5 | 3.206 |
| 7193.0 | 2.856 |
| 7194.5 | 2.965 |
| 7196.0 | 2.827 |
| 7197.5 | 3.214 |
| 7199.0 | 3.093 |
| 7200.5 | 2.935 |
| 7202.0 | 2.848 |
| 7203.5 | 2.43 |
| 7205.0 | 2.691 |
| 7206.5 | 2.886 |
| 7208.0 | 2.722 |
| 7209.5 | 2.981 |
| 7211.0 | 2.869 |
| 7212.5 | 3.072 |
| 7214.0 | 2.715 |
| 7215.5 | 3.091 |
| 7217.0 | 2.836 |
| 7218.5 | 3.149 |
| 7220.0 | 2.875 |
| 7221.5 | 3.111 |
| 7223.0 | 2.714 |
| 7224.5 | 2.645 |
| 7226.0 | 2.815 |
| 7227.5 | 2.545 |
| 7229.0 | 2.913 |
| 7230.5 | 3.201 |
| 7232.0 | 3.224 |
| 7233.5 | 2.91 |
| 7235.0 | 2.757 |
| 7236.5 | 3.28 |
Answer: 1.1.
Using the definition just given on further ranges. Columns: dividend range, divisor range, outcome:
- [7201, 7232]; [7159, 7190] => 0.97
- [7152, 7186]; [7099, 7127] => 1.07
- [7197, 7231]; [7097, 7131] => 1.03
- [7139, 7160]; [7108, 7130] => 1.06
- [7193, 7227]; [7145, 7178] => 0.95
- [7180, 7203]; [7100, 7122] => 1.07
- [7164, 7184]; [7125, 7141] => 1.03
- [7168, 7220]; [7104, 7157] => 1.02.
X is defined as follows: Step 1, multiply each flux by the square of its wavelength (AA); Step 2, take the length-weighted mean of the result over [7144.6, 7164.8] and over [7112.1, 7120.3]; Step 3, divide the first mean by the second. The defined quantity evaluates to 1.1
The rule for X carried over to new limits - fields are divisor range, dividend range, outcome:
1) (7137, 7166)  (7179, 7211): 0.96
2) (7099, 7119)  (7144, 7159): 1.11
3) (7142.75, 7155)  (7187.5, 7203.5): 0.96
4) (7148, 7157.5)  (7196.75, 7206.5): 0.95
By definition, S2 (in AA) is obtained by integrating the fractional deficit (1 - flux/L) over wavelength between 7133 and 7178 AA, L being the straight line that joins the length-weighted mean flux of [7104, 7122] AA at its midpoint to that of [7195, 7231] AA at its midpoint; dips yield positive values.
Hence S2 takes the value -3.0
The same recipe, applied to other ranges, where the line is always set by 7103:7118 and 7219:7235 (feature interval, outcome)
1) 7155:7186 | -1.9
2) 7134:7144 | -0.7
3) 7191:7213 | -0.3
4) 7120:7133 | -0.5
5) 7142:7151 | -0.9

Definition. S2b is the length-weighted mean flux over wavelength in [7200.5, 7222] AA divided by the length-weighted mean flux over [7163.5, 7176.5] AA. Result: 0.95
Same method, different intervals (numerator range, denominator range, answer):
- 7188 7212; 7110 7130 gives 0.99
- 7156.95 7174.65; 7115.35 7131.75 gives 1.04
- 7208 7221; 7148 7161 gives 0.94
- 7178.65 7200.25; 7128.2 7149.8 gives 1.00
